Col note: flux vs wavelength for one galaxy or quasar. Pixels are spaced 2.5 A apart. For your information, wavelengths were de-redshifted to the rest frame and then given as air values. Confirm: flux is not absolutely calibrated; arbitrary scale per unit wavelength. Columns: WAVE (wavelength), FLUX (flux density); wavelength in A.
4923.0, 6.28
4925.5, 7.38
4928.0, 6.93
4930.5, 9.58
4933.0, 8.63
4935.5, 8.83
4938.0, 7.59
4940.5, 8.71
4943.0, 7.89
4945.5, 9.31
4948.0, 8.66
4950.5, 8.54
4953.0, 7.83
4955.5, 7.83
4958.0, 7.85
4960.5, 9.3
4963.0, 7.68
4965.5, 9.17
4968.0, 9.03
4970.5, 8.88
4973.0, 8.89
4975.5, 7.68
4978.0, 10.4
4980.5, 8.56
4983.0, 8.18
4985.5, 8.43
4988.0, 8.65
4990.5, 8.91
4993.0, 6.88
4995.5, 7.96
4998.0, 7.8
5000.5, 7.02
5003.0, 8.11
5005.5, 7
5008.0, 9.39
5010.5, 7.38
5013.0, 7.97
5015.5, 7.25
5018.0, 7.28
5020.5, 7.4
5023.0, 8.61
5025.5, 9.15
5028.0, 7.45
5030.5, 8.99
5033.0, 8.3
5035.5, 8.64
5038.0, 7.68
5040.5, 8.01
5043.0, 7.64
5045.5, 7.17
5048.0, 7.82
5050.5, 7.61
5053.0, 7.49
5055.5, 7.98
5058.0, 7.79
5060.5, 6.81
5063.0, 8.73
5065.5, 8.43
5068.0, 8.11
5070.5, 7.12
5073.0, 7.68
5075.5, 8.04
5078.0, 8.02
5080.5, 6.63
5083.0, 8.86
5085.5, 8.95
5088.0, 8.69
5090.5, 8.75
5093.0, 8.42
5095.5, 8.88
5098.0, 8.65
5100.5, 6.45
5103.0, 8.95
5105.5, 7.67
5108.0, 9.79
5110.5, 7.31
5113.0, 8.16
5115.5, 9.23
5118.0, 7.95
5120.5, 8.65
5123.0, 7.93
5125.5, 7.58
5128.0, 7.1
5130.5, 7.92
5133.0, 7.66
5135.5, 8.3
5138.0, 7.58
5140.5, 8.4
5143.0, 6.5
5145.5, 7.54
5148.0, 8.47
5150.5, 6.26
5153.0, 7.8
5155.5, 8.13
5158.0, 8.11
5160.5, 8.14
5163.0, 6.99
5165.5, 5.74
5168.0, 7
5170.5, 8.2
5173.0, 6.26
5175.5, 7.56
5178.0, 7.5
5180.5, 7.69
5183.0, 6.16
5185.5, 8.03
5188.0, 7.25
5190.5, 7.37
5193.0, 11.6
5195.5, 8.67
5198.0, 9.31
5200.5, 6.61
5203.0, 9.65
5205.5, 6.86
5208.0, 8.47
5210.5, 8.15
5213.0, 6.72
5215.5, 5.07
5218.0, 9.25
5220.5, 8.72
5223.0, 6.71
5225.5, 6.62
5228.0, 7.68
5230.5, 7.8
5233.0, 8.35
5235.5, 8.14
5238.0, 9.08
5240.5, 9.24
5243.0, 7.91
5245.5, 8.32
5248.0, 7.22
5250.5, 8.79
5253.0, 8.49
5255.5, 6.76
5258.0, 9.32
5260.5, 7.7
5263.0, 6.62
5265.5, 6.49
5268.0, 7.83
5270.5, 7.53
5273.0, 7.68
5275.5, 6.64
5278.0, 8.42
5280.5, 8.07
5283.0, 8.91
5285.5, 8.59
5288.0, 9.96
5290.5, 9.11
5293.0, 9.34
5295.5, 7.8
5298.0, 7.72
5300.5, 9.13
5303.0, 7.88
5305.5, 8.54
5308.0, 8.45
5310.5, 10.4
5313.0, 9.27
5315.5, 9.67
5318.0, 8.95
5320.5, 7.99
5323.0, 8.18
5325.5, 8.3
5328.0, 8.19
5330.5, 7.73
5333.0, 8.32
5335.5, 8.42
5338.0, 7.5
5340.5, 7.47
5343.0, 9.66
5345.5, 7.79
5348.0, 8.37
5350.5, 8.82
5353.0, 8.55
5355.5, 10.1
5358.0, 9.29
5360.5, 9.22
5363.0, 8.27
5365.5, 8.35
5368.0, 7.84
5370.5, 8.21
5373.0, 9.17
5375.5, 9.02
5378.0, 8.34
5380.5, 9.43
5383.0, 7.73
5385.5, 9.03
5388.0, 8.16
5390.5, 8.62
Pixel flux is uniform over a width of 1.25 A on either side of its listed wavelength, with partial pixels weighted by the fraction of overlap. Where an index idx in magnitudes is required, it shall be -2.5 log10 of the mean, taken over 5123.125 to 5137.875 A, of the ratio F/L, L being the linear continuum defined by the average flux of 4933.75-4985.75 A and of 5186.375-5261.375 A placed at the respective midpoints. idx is 0.07 mag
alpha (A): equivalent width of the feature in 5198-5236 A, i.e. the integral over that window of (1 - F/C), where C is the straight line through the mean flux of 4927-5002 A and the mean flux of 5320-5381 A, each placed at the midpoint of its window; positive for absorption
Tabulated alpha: 3.4 A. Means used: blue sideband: 8.39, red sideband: 8.5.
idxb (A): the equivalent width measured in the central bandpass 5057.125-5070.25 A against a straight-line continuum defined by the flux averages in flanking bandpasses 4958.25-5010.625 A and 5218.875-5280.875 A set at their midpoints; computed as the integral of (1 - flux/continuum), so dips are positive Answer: 0.5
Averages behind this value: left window 8.36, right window 7.85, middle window 7.91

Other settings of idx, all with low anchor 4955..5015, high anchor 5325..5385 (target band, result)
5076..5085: 0.053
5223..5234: 0.128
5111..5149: 0.061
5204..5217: 0.178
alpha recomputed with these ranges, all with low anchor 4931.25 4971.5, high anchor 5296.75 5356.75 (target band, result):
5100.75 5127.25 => 0.9 A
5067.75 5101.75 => 1.7 A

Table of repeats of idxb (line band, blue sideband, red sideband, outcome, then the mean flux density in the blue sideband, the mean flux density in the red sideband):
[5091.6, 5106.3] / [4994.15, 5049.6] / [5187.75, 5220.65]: -0.4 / 7.91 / 8.13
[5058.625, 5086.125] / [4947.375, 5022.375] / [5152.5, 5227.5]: 0.2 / 8.2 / 7.68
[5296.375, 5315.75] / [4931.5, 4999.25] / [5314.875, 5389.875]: -0.7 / 8.45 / 8.53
